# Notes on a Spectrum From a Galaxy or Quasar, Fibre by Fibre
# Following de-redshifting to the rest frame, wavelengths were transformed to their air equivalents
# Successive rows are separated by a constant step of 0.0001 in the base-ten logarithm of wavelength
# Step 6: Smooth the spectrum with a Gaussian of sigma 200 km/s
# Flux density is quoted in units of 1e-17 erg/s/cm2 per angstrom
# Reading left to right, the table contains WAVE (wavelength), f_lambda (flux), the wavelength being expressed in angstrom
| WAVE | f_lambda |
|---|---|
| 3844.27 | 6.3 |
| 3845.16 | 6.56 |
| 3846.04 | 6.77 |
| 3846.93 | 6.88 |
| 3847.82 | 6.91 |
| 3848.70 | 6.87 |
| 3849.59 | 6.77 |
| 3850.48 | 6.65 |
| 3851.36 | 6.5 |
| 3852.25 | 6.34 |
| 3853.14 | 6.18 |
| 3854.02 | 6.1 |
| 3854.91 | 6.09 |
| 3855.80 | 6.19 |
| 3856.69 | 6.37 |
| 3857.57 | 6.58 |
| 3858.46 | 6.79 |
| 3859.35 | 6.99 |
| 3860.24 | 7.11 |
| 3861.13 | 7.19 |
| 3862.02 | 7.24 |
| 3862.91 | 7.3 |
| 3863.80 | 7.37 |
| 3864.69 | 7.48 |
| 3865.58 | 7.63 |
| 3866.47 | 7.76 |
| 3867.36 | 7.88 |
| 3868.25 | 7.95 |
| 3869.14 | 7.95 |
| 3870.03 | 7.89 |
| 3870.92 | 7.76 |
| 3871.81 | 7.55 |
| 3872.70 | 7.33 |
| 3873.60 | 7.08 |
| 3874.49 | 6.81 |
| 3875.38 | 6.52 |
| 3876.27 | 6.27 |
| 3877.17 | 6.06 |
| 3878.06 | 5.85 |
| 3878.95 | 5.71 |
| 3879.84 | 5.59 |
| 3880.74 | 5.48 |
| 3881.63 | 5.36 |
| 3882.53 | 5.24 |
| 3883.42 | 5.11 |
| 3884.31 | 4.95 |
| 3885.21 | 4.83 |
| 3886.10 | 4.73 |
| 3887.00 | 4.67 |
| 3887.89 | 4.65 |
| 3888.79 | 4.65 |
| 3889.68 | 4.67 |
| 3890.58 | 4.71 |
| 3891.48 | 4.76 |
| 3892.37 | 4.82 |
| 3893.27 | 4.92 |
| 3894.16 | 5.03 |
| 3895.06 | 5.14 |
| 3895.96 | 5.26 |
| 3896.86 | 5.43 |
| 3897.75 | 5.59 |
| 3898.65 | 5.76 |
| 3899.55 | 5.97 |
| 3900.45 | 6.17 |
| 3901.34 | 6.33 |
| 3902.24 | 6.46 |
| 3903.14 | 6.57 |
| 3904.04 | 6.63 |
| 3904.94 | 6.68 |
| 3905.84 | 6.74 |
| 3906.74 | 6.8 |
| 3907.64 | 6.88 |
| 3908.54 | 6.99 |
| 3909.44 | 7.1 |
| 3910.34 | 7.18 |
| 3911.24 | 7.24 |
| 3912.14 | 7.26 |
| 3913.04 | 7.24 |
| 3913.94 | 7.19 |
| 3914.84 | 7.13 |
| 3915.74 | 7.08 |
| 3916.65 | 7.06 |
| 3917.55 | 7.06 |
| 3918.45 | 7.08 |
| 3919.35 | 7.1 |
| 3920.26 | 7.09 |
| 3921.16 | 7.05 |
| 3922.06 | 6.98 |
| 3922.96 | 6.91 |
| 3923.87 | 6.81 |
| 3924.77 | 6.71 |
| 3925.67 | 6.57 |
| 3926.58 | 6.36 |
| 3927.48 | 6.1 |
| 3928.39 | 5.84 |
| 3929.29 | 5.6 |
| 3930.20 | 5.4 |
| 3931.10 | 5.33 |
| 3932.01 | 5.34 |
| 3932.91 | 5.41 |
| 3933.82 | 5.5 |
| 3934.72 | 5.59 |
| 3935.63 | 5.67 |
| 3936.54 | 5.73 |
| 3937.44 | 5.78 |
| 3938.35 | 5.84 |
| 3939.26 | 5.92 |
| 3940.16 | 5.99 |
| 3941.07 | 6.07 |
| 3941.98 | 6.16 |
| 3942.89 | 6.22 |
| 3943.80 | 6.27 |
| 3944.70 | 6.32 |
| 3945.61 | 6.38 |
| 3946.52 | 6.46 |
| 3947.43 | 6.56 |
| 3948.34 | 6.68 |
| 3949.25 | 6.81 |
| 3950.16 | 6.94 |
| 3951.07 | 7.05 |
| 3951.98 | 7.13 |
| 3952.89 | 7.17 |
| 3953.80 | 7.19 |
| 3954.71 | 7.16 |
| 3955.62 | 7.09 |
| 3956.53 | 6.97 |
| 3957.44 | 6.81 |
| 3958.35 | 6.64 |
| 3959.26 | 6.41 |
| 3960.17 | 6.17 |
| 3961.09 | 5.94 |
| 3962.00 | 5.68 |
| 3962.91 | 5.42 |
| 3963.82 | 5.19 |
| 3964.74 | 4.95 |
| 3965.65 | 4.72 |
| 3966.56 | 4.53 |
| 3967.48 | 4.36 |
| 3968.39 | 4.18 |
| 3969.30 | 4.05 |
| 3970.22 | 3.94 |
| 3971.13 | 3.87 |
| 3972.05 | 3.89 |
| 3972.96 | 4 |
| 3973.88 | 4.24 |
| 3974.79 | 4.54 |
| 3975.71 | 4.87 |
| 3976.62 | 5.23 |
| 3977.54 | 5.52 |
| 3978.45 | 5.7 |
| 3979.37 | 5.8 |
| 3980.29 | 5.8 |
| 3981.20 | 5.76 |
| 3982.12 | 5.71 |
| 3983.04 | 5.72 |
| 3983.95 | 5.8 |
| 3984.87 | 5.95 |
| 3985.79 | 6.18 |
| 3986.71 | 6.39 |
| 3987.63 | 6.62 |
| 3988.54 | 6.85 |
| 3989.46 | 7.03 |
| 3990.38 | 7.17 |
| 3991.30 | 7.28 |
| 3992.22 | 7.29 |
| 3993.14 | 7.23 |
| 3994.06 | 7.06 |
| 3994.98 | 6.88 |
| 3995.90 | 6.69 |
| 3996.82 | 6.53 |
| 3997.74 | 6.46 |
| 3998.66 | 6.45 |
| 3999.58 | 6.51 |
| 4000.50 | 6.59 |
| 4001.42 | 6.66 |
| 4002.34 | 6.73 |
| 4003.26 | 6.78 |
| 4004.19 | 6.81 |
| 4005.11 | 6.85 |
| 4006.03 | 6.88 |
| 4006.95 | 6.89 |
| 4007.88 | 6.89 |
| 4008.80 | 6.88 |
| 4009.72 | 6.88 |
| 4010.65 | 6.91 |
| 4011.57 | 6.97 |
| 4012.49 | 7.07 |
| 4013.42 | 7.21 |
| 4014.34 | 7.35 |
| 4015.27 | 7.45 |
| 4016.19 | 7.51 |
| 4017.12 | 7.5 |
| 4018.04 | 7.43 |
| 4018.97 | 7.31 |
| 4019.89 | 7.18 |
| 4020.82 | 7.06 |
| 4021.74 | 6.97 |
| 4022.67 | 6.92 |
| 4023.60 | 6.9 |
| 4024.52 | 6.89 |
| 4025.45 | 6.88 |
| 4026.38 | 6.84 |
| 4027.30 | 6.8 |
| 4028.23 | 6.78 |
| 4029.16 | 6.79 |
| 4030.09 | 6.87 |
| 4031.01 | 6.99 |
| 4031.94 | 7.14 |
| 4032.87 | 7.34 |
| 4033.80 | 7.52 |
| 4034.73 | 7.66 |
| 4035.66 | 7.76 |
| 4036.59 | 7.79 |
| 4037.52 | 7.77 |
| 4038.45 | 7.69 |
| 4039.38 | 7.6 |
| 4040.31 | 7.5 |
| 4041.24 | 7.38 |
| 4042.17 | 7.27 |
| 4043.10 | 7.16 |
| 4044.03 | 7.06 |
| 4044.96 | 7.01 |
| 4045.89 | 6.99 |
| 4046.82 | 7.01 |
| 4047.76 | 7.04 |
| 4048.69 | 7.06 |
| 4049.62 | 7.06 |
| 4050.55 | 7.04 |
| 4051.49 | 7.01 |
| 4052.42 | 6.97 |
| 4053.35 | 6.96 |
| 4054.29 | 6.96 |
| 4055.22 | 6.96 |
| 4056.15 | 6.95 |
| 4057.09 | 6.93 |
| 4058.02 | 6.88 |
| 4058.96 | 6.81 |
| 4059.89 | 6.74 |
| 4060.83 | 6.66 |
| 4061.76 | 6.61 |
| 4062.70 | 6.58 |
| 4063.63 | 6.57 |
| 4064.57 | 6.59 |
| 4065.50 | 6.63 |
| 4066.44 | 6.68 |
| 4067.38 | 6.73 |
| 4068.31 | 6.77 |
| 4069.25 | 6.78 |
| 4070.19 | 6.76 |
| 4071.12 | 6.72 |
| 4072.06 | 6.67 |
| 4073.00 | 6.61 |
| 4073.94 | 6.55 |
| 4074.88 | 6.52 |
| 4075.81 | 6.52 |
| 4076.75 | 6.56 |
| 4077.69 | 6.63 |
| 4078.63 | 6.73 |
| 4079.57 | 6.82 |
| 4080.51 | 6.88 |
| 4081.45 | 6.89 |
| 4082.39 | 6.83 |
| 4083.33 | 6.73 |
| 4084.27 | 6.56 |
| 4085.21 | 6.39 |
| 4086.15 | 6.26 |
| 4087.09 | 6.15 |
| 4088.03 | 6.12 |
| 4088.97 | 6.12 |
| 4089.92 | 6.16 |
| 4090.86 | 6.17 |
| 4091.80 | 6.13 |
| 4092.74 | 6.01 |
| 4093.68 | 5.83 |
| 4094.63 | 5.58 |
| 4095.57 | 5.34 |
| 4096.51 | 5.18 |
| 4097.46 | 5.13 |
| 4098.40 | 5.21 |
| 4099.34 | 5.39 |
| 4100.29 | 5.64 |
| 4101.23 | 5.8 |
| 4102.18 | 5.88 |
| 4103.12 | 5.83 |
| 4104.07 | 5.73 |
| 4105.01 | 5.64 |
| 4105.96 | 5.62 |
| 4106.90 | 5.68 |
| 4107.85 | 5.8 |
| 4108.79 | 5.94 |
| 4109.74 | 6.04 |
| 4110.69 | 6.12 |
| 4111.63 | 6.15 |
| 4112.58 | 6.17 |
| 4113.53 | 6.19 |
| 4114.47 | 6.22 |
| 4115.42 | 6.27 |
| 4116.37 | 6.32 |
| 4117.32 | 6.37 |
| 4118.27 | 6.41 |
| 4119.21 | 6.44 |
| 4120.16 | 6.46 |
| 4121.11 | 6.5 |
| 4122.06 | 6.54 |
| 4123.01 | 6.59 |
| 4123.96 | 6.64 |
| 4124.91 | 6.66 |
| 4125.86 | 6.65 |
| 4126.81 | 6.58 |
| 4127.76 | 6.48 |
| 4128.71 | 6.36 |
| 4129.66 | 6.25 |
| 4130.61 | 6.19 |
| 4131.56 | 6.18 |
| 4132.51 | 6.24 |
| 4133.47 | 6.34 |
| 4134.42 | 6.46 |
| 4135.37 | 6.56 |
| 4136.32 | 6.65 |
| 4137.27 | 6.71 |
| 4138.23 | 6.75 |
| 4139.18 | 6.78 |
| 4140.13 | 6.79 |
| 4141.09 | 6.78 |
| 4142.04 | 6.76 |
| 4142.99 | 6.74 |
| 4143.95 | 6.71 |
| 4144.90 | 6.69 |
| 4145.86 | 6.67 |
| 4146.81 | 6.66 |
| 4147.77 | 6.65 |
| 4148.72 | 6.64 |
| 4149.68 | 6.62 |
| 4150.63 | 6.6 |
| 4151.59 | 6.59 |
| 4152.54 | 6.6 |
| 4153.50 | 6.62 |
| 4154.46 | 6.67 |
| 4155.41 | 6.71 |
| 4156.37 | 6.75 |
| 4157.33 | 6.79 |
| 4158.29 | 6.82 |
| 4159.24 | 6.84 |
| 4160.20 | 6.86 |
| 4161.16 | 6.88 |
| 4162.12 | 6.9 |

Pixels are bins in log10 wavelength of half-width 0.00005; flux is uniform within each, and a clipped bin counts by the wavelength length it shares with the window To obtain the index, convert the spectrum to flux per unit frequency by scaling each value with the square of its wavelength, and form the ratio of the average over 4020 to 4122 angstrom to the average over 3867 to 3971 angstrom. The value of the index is 1.16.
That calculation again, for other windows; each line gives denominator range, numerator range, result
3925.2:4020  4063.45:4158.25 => 1.10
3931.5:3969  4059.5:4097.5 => 1.13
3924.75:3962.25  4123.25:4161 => 1.17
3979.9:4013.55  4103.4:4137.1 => 1.00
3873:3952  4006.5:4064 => 1.23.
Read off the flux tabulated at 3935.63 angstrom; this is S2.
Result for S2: 5.67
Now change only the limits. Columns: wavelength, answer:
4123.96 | 6.64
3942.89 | 6.22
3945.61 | 6.38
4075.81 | 6.52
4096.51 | 5.18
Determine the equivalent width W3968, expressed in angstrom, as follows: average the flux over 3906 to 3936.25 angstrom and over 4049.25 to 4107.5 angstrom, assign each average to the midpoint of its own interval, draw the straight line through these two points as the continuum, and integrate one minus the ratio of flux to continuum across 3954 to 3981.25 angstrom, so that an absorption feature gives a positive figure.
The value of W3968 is 5.0 angstrom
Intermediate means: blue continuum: 6.56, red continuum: 6.38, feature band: 5.33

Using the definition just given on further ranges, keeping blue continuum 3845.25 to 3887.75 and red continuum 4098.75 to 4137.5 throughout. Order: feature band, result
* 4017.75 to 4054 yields -4.8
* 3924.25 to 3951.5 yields 1.5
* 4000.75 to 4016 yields -1.4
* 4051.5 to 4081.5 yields -2.2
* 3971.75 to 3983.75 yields 2.3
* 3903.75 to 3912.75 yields -0.6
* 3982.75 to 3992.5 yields -0.3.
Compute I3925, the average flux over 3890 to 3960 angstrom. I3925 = 6.35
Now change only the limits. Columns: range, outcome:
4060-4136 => 6.29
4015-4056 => 7.17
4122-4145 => 6.56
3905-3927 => 6.98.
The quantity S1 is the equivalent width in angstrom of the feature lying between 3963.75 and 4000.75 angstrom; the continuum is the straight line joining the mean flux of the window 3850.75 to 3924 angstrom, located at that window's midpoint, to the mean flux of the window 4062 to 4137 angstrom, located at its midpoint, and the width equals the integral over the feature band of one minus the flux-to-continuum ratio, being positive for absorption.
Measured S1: 3.81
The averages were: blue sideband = 6.41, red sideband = 6.28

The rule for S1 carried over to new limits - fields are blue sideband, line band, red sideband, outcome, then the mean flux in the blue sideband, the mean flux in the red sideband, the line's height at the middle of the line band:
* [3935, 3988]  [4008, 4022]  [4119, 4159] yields -2.6 angstrom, 5.79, 6.59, 6.03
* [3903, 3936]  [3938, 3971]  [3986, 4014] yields 3.3 angstrom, 6.58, 6.84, 6.69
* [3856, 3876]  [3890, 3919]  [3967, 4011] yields 2.3 angstrom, 7.28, 6.03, 6.88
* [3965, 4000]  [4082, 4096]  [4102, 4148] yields 0.1 angstrom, 5.7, 6.37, 6.2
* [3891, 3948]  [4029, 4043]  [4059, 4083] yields -1.8 angstrom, 6.26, 6.68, 6.59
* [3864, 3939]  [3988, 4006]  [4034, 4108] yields -1.1 angstrom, 6.25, 6.58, 6.43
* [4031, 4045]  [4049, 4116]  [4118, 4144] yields 6.4 angstrom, 7.44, 6.54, 7.01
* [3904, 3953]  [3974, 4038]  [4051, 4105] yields -2.9 angstrom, 6.51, 6.39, 6.45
